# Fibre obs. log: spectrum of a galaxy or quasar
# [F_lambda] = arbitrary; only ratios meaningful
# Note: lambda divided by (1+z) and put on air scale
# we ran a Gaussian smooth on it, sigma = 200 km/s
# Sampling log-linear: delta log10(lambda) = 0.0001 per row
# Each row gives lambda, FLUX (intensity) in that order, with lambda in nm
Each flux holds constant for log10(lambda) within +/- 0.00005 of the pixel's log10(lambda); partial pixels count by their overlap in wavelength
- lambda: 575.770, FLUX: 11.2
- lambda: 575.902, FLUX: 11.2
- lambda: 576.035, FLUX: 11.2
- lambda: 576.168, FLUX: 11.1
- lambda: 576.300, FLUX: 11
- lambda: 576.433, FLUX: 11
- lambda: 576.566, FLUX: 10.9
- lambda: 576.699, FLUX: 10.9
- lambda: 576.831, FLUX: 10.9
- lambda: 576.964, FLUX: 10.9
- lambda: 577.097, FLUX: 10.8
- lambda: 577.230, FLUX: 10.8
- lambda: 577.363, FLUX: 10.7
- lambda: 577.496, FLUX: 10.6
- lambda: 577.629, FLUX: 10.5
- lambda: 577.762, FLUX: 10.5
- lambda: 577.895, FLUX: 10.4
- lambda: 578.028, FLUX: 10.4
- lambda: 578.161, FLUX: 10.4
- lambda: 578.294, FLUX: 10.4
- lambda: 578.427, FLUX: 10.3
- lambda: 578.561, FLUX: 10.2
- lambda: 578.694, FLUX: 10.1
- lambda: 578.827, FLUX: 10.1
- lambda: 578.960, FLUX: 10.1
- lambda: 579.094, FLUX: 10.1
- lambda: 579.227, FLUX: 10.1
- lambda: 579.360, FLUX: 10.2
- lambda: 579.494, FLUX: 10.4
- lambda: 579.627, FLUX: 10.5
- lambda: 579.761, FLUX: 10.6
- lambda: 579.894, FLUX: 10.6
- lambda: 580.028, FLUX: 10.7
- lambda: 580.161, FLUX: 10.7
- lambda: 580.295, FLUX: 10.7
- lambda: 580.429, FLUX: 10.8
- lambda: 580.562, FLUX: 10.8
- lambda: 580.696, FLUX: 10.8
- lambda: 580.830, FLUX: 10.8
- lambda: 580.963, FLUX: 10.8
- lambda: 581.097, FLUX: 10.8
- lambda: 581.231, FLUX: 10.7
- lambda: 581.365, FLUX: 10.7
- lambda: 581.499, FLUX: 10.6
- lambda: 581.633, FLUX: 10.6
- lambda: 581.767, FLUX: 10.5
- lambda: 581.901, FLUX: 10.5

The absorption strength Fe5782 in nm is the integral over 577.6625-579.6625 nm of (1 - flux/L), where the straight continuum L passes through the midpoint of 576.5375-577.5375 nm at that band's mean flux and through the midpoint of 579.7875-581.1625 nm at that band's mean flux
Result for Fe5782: 0.09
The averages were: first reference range 10.8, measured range 10.3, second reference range 10.7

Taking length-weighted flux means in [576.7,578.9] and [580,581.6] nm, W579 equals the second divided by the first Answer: 1.0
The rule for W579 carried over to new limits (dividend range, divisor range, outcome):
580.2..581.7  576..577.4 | 0.98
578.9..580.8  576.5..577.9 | 0.98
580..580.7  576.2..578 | 1.00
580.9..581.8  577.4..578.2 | 1.02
